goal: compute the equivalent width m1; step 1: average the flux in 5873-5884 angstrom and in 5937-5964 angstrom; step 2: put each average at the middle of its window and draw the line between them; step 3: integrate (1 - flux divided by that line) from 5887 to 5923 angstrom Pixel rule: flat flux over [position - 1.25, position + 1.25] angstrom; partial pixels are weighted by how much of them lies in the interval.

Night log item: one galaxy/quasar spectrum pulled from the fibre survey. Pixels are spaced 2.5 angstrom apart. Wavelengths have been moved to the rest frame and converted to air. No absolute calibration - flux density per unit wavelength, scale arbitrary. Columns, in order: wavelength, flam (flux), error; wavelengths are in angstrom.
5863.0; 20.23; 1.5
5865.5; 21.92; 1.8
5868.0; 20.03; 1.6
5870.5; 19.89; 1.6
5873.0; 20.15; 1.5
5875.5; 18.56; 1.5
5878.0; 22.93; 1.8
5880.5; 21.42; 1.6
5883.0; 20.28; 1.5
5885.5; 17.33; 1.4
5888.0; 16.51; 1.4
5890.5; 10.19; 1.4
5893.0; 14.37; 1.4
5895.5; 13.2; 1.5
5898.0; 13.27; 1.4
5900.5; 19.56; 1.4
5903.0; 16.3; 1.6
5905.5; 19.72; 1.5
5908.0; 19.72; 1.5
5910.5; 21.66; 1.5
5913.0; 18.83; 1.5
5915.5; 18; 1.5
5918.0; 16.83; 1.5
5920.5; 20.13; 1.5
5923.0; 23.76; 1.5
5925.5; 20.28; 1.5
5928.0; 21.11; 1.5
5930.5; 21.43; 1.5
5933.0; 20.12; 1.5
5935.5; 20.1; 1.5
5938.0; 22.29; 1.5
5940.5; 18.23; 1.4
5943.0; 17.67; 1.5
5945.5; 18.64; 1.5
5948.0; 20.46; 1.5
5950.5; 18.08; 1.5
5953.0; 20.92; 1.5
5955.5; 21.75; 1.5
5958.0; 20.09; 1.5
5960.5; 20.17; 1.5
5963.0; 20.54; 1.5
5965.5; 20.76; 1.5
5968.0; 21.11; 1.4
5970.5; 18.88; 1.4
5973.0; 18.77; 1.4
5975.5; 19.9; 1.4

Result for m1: 5.5 angstrom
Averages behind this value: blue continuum 20.7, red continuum 19.9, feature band 17.3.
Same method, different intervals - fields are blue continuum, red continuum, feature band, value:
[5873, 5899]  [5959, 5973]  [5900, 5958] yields -3.5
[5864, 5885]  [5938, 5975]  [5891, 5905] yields 3.5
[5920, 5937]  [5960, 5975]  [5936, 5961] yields 0.8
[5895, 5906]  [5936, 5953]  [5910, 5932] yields -2.9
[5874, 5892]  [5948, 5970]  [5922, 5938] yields -1.4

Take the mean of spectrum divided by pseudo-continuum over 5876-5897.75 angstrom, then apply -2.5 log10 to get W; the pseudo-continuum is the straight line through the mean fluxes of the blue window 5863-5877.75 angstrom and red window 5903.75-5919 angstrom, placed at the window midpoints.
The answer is 0.17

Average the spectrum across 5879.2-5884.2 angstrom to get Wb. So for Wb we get 20.9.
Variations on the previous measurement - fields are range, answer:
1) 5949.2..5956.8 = 20.3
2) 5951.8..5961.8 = 20.7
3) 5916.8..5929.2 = 20.4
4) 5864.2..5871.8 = 20.6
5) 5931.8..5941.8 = 20.2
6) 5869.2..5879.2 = 20.4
